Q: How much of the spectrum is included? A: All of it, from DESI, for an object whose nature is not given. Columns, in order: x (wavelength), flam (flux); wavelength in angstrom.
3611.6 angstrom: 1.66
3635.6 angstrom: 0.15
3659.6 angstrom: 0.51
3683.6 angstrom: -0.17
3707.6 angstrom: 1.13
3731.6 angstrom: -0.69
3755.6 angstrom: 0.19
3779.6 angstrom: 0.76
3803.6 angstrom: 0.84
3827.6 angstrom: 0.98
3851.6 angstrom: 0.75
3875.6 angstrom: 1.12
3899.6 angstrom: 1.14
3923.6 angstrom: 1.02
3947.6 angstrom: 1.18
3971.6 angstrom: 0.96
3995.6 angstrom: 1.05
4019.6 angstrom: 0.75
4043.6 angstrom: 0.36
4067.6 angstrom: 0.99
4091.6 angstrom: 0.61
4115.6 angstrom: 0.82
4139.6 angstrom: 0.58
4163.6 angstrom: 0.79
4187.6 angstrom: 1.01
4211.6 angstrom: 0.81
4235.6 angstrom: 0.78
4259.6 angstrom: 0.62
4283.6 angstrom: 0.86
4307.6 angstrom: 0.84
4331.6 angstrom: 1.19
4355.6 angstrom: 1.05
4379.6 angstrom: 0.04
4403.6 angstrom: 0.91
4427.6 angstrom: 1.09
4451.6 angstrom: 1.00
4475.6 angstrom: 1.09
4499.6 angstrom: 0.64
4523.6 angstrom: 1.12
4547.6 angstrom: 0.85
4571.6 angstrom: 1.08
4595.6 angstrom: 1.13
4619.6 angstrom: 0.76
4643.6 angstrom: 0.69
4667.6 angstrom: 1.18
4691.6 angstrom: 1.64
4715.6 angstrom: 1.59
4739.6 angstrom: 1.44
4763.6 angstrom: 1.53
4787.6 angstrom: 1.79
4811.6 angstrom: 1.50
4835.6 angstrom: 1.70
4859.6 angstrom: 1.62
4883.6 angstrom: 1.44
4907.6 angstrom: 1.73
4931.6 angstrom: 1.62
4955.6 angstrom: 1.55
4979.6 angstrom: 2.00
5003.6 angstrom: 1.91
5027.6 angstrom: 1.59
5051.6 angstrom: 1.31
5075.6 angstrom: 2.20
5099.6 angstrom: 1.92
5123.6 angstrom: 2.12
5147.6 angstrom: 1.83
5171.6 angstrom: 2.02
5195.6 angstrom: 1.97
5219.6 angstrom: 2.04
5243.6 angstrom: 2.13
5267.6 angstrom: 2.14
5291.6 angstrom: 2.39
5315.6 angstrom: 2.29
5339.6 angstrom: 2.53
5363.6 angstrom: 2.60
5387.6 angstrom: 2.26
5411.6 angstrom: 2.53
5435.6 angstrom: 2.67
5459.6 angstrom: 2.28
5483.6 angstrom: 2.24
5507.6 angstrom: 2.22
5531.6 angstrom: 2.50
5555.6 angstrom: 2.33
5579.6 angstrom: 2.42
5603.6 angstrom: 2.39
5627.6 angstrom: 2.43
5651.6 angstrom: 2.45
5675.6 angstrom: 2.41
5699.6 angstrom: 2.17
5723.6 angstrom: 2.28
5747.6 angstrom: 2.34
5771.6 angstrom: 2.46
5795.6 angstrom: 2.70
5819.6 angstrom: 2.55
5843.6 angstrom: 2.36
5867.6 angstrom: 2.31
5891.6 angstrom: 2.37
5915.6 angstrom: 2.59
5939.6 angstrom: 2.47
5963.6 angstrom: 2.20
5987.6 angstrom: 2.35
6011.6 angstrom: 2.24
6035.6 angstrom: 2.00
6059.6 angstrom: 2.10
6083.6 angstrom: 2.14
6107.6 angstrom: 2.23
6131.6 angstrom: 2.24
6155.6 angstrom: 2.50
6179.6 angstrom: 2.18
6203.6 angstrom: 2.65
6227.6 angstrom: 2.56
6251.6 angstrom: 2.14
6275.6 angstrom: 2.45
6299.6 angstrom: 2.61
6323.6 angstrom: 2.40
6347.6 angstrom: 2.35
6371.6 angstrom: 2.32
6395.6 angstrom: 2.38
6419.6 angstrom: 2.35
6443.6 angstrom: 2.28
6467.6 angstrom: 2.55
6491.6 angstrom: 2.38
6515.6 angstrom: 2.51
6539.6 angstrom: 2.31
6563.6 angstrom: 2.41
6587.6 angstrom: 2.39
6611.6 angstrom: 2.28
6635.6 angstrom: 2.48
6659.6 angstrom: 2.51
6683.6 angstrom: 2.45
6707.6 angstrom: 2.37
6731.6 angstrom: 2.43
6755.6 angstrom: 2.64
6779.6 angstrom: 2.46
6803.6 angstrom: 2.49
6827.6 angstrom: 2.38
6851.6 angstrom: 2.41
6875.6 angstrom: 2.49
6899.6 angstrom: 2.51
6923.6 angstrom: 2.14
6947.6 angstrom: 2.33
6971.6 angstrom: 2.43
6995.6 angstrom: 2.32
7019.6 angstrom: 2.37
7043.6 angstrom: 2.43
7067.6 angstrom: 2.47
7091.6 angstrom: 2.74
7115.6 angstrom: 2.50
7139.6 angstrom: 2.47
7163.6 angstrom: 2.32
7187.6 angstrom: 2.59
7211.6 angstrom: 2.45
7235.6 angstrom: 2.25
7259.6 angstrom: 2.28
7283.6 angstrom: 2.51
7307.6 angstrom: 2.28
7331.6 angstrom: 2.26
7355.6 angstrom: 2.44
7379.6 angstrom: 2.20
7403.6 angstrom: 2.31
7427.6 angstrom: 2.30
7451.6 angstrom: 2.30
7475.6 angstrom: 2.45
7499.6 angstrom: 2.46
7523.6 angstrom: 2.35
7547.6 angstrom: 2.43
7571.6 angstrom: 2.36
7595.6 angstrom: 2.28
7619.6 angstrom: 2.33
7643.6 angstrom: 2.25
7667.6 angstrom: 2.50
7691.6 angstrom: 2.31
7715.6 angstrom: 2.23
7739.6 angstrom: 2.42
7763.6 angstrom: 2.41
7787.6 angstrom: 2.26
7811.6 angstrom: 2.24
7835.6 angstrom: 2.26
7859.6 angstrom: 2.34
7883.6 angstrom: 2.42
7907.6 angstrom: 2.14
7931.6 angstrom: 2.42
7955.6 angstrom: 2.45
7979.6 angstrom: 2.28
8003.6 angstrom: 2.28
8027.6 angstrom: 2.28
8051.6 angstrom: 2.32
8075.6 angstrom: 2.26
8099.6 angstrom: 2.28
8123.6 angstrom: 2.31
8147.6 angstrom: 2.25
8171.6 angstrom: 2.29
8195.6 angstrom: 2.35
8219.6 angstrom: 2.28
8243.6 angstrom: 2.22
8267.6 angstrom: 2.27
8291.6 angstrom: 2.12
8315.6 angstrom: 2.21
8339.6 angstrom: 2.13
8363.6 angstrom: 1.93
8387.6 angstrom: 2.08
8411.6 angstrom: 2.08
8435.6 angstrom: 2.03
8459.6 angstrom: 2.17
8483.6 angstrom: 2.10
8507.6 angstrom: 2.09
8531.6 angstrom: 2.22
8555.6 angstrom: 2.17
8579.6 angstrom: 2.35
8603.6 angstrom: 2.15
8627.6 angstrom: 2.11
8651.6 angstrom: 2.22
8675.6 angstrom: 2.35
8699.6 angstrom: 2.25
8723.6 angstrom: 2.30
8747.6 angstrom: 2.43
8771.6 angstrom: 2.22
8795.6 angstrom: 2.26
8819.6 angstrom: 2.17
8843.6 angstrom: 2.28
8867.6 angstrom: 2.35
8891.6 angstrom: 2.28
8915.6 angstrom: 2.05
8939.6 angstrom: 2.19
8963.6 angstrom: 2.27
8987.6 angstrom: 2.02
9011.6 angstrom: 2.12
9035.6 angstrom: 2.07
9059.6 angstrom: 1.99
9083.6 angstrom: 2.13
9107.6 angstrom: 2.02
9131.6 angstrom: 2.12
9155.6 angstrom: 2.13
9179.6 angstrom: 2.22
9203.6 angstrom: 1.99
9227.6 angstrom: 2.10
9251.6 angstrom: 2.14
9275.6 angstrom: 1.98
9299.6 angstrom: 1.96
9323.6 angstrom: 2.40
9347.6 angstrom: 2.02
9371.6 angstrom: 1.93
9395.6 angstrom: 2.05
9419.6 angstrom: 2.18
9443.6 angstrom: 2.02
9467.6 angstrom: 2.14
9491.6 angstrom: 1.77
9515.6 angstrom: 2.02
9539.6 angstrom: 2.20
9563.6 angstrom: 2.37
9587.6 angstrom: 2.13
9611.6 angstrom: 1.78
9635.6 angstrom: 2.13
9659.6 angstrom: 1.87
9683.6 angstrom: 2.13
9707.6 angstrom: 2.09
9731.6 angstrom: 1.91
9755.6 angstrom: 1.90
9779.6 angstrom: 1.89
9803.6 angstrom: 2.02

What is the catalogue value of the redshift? 0.17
